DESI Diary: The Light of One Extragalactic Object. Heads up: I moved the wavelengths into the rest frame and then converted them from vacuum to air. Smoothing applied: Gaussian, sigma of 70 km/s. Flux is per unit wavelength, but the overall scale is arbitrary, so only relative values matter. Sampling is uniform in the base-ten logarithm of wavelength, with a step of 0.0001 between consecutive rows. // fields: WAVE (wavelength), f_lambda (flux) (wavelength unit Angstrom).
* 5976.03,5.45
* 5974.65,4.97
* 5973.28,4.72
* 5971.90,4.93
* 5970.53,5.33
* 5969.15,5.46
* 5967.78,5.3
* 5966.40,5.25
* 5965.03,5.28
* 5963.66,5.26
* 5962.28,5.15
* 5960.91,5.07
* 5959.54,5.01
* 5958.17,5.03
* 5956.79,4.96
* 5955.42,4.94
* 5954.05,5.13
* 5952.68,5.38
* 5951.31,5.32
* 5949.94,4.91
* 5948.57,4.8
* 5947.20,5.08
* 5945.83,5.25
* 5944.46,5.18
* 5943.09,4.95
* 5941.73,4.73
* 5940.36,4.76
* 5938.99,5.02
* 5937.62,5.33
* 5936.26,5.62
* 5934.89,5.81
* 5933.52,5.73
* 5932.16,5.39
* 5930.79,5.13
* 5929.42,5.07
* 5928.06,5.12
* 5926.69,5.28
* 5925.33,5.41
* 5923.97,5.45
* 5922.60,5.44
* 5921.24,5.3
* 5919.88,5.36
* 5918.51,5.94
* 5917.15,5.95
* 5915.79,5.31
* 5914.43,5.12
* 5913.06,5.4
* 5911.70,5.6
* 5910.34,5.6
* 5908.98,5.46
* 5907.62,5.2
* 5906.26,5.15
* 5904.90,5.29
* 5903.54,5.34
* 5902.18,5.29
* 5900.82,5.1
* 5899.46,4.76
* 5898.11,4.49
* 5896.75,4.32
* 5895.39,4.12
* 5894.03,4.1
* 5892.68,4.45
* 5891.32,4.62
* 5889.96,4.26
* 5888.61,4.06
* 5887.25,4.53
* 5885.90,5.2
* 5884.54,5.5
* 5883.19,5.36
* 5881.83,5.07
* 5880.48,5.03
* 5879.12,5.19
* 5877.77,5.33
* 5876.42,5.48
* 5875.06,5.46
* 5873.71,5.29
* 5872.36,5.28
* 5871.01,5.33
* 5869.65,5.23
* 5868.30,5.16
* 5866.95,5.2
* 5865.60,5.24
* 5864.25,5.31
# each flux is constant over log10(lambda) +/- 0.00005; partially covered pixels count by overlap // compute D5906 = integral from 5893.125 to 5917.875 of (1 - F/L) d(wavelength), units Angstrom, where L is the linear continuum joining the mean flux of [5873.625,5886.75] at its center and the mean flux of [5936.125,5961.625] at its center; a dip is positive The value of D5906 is 0.5 Angstrom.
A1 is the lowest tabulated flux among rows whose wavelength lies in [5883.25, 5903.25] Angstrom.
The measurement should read 4.06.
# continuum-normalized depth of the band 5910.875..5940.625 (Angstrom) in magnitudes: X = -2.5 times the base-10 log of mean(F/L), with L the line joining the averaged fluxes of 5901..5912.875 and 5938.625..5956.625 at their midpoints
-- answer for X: -0.039 mag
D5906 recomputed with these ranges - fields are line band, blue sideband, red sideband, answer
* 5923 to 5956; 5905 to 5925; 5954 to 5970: 0.6 Angstrom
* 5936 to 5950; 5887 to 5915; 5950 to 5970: 0.1 Angstrom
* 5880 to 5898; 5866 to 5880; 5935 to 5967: 2.1 Angstrom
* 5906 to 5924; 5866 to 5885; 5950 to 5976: -0.8 Angstrom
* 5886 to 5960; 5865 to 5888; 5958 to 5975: 1.2 Angstrom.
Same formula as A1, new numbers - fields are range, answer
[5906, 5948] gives 4.73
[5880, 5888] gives 4.53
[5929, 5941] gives 4.76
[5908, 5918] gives 5.12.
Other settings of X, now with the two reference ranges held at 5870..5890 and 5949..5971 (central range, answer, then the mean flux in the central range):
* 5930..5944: -0.019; 5.24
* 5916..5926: -0.081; 5.54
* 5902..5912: -0.047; 5.36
